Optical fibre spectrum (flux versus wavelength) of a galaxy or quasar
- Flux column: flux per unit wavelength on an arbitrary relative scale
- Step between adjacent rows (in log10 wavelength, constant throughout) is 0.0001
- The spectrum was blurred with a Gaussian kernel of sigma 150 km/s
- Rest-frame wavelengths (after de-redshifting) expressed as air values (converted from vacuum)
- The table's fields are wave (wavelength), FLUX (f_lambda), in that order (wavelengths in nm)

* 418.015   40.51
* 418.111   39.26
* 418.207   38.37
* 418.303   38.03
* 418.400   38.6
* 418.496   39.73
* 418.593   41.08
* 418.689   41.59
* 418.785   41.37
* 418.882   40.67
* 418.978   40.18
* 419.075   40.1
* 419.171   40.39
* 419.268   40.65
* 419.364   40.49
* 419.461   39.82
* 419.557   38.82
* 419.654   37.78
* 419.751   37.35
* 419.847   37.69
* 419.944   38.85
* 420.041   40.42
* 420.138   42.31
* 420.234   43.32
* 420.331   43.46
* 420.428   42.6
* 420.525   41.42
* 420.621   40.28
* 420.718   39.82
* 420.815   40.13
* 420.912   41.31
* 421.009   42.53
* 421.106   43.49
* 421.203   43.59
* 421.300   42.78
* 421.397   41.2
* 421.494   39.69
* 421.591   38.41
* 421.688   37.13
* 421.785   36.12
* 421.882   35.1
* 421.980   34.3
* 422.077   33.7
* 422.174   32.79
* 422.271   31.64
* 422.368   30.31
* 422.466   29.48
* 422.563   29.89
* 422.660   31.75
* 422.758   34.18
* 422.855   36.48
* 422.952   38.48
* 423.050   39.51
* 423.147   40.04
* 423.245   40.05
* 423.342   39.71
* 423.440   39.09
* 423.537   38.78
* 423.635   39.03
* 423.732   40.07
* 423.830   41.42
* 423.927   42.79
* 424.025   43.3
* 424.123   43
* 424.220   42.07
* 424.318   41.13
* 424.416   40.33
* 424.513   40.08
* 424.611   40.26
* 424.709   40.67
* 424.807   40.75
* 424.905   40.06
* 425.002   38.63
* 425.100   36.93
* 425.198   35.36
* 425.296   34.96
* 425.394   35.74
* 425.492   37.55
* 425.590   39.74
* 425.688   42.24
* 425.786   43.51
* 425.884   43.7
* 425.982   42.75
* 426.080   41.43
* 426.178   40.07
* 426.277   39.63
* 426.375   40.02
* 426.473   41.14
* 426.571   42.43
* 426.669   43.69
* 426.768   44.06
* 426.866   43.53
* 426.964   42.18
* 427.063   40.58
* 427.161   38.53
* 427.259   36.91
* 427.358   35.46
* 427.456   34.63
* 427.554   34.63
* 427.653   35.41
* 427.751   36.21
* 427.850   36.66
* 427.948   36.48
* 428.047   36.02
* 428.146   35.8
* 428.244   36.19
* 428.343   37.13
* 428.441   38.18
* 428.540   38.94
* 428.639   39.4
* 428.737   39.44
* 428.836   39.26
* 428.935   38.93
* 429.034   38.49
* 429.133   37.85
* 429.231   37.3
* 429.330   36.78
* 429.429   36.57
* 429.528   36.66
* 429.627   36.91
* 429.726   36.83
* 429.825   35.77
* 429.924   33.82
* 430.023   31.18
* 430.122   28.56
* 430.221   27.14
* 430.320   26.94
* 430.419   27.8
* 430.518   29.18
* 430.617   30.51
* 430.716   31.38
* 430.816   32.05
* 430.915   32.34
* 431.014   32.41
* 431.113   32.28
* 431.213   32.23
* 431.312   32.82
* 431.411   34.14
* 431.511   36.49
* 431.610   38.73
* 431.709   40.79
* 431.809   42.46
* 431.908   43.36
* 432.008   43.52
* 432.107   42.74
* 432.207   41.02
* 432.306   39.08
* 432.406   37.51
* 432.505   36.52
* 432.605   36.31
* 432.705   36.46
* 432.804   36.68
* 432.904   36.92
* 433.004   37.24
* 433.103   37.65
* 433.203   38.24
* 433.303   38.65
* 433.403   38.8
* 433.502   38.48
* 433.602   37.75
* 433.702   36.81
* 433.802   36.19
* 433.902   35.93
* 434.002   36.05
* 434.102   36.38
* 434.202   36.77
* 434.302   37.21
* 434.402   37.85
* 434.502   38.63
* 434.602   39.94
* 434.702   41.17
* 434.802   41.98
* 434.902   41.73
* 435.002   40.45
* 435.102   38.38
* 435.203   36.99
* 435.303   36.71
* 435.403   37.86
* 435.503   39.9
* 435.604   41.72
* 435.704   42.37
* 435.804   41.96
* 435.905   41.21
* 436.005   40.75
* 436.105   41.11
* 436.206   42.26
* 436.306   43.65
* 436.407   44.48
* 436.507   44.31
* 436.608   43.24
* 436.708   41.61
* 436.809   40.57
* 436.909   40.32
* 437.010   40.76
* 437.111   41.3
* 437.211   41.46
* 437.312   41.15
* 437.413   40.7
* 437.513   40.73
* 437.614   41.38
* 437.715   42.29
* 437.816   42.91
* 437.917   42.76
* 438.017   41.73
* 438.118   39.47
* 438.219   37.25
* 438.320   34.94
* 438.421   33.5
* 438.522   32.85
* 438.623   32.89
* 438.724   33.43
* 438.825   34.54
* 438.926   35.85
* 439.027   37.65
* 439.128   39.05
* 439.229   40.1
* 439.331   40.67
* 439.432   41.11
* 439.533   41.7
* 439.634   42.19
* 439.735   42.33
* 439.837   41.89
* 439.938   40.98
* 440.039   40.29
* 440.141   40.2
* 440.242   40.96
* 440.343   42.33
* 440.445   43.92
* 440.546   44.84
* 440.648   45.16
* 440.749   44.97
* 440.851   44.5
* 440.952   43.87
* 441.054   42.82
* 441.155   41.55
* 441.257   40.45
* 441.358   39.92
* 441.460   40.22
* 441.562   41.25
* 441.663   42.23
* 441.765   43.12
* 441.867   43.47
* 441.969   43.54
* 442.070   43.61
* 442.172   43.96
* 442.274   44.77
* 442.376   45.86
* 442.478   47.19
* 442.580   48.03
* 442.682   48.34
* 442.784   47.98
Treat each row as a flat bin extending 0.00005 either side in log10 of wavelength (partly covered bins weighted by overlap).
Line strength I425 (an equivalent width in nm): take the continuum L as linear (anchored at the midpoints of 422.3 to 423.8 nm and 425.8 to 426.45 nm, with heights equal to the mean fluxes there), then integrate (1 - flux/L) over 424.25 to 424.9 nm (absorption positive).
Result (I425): -0.03 nm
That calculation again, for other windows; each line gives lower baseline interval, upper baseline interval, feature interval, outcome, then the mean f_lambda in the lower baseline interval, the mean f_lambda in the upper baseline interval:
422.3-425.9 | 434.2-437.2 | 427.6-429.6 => 0.10 nm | 38.6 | 40.7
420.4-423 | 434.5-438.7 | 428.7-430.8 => 0.26 nm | 37.3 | 40.2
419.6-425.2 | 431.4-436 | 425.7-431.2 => 0.30 nm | 38.9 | 38.8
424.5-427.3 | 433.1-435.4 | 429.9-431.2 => 0.29 nm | 40.3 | 38.2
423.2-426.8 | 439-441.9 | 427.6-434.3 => 0.78 nm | 40.4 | 41.9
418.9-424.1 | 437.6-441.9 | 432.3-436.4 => 0.12 nm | 38.8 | 40.4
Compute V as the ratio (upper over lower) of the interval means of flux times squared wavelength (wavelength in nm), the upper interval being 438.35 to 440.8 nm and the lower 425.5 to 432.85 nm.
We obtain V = 1.12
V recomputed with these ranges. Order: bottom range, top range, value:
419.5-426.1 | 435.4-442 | 1.13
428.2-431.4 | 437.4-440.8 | 1.21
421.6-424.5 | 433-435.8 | 1.09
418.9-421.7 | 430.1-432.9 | 0.91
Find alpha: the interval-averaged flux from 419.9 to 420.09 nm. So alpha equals 39.5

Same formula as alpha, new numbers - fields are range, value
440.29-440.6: 43.6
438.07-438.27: 38.3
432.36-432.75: 36.7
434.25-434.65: 38.4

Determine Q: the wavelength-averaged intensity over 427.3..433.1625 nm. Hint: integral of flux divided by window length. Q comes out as 35.9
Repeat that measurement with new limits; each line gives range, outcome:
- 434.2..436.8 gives 40.6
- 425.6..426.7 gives 41.8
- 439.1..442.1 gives 42.1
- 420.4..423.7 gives 37.8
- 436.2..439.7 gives 39.8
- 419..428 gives 39.1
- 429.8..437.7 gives 37.9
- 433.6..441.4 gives 40.1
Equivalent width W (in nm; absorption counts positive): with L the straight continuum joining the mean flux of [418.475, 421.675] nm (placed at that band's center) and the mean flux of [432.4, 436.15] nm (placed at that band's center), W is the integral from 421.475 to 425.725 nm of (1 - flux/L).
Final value 0.250 nm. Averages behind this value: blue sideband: 40.7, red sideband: 38.5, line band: 37.8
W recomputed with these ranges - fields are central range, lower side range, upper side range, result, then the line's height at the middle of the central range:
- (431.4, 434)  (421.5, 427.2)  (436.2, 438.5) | 0.111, 40.1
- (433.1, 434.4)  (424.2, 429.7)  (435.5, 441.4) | 0.088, 40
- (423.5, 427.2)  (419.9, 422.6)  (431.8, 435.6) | -0.201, 38.5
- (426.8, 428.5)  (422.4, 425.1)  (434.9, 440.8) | 0.081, 39.3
